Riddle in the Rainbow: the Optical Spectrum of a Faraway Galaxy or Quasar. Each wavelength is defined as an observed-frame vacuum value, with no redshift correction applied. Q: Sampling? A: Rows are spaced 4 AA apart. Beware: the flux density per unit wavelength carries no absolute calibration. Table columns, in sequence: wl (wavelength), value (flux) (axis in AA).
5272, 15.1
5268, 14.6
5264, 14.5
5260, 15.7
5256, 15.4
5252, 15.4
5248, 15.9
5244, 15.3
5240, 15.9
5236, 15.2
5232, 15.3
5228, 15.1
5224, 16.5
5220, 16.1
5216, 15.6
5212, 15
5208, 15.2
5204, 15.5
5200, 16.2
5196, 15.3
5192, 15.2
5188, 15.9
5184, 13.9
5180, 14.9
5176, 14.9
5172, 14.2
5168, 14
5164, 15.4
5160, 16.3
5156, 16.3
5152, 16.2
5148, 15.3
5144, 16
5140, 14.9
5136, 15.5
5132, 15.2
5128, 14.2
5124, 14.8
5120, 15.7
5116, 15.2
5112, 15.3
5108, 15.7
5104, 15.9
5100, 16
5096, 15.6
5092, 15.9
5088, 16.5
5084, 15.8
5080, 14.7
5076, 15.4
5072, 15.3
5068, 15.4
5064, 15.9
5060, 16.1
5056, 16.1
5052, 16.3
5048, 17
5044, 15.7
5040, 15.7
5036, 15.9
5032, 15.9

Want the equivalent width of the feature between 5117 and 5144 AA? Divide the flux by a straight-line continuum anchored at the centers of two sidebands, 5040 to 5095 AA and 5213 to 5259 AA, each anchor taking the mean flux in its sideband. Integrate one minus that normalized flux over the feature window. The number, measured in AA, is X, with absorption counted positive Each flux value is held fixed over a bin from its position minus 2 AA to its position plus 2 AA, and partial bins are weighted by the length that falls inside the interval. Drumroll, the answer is 1.1 AA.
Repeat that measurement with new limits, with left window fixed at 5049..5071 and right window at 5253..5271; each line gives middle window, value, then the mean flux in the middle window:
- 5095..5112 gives 0.0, 15.8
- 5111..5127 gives 0.5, 15.2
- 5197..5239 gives -0.8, 15.6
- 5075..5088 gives 0.3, 15.5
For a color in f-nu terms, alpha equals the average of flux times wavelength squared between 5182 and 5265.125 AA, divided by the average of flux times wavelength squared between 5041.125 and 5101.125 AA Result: 1.0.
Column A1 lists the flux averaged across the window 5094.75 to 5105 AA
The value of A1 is 15.8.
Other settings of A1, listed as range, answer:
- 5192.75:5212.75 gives 15.5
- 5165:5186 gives 14.4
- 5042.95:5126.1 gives 15.7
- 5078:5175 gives 15.4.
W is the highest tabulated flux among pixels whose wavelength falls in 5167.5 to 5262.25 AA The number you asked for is 16.5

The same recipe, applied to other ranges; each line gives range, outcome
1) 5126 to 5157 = 16.3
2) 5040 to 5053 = 17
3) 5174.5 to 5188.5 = 15.9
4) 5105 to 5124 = 15.7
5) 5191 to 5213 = 16.2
